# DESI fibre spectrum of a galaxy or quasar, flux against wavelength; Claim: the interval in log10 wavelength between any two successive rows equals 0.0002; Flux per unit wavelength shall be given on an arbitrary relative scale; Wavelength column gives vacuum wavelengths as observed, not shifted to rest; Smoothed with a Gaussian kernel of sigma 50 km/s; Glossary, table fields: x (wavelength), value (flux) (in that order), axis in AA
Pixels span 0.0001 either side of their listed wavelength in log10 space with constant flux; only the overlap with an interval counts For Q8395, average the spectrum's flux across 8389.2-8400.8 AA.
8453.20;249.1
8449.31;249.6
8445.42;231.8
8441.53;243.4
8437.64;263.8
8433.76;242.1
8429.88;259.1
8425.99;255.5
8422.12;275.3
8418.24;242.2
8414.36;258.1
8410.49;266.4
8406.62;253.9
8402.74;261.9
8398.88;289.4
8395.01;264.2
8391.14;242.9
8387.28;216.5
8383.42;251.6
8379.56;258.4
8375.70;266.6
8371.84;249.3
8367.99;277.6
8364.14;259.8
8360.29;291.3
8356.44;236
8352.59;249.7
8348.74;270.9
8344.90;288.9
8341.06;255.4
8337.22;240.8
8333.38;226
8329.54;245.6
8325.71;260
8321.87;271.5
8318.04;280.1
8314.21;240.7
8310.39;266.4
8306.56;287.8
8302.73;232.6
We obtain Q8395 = 265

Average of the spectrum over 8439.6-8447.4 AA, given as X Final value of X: 238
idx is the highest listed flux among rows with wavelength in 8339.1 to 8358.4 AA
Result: 288.9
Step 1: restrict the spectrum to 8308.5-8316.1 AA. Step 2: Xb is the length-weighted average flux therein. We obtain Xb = 254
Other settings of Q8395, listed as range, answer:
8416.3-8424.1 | 259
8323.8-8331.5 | 253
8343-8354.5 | 270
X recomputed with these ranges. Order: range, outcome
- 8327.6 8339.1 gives 238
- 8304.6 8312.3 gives 277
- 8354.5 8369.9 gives 266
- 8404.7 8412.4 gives 260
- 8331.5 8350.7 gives 256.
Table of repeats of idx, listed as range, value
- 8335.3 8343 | 255.4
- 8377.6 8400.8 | 289.4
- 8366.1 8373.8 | 277.6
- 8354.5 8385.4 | 291.3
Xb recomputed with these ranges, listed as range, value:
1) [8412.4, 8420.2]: 250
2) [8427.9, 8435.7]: 251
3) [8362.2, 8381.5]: 262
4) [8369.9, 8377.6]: 258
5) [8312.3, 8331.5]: 260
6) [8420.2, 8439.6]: 259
